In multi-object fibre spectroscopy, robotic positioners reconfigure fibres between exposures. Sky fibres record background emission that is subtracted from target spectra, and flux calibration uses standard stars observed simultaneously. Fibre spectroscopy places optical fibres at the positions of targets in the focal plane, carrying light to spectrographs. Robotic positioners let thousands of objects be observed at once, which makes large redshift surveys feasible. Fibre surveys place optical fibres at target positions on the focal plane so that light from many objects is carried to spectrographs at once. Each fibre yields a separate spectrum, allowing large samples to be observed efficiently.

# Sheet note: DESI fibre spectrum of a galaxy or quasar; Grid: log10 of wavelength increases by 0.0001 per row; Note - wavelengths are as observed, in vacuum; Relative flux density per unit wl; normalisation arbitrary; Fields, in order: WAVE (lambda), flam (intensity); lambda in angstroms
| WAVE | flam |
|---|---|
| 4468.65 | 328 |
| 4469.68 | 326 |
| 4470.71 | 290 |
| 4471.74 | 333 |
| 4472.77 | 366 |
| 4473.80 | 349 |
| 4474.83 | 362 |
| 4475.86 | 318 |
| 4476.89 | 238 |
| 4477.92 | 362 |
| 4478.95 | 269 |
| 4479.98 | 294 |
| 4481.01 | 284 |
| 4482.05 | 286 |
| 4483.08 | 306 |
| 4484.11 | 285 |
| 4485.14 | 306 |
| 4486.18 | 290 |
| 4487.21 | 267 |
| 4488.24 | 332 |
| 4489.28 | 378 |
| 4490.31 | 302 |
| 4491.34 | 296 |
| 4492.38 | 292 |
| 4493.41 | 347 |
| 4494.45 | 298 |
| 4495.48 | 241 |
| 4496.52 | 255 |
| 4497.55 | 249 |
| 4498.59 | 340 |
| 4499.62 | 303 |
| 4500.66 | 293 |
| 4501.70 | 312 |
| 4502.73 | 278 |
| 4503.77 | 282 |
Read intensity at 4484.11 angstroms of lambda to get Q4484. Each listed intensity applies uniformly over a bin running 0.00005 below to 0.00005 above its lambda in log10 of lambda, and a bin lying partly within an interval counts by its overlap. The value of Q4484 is 285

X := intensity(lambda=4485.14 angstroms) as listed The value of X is 306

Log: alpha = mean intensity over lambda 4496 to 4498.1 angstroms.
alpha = 253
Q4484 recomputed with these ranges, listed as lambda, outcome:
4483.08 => 306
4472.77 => 366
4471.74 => 333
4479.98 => 294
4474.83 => 362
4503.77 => 282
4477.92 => 362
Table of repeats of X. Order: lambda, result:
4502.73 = 278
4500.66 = 293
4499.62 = 303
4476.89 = 238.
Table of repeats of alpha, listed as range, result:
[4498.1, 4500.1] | 323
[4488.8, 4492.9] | 317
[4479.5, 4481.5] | 289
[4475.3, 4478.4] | 306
